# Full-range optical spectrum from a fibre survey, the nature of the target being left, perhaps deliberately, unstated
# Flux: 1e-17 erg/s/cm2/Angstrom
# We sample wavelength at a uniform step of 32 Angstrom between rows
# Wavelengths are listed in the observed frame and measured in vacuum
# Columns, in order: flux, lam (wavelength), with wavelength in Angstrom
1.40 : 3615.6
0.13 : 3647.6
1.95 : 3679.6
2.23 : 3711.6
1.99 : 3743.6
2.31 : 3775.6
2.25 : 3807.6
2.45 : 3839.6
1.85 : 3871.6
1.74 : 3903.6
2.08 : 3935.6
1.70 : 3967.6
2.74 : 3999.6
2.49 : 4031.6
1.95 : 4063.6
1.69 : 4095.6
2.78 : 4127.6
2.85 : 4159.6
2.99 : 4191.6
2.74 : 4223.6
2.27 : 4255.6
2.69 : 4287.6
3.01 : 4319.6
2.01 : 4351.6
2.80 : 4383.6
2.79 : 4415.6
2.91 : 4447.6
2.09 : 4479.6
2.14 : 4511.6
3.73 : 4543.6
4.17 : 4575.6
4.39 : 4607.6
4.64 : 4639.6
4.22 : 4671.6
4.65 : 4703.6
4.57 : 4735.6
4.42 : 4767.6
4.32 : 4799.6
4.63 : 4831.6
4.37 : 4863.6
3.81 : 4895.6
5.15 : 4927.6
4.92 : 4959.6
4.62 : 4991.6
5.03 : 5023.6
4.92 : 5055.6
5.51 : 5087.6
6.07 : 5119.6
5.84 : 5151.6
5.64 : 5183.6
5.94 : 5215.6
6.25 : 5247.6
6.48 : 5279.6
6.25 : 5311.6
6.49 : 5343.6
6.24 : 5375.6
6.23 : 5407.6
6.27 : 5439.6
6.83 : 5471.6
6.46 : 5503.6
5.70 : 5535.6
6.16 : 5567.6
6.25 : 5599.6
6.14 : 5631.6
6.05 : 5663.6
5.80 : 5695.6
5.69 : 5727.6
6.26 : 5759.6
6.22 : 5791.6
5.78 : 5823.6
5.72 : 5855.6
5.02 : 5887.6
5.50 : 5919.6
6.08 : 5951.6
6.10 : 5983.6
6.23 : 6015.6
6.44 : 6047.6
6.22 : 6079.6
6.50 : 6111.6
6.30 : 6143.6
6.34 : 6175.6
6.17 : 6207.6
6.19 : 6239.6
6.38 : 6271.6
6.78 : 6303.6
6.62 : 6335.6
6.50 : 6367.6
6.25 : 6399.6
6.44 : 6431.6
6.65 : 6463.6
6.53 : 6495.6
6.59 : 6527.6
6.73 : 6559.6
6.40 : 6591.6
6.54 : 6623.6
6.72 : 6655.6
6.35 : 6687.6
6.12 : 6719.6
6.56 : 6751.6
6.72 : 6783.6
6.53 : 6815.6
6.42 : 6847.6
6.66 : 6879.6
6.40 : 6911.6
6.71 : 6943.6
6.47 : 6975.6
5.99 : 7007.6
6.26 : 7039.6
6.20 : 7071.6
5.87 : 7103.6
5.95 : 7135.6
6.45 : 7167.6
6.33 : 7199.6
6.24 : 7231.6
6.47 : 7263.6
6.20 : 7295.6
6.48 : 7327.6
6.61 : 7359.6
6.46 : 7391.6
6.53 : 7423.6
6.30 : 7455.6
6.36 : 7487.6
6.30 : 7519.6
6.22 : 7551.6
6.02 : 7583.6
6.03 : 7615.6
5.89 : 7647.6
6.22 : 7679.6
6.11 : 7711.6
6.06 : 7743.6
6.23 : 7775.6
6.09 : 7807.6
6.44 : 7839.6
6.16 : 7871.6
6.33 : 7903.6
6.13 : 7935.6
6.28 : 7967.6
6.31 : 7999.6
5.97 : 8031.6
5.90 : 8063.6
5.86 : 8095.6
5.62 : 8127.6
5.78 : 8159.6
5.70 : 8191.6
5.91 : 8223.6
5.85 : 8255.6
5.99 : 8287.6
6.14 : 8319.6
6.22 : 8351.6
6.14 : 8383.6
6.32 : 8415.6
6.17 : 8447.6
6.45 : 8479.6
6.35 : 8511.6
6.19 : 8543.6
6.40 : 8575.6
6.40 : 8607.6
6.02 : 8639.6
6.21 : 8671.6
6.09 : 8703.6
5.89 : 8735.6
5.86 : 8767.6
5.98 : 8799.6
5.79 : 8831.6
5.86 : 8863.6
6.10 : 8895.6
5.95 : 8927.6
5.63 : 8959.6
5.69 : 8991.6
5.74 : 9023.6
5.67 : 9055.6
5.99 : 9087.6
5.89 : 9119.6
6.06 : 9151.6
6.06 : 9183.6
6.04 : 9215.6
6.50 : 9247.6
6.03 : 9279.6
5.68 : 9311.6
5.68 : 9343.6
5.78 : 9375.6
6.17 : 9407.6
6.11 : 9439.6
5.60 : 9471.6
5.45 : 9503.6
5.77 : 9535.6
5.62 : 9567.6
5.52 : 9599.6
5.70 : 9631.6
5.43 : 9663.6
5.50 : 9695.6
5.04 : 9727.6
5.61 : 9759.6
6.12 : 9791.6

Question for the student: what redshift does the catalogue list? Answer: 0.138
